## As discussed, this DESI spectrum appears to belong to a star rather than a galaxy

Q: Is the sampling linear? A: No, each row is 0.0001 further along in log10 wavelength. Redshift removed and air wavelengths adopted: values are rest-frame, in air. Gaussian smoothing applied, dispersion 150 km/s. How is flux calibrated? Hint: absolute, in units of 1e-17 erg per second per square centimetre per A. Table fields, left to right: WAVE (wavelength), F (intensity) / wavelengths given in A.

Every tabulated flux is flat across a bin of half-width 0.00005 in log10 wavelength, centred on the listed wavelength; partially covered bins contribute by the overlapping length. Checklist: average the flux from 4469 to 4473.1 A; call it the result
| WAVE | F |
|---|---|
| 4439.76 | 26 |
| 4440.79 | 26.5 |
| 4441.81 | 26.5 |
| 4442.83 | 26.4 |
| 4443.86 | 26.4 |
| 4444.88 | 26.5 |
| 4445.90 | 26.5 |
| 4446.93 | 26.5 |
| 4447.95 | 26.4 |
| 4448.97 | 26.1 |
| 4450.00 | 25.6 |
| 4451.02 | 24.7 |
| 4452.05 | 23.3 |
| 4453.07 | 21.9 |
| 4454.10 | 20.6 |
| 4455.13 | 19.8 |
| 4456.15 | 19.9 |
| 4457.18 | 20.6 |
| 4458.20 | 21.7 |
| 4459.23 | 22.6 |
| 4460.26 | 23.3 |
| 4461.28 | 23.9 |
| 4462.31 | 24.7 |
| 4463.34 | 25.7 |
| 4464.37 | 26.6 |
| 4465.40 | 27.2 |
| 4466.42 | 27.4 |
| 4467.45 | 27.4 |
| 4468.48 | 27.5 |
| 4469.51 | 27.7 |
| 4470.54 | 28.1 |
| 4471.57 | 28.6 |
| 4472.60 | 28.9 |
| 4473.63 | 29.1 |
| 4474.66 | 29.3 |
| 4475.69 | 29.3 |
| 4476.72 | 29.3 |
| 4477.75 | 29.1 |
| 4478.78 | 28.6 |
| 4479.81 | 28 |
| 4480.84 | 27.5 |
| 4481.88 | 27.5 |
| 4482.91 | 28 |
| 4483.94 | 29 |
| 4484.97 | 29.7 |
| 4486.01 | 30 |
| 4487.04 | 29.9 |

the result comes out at 28.3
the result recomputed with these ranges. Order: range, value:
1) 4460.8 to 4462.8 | 24.3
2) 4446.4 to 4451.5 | 25.9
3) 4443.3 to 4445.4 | 26.5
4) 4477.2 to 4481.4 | 28.3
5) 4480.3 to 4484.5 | 28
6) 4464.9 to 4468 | 27.4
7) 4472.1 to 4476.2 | 29.2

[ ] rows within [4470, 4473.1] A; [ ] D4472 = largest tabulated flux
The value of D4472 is 28.9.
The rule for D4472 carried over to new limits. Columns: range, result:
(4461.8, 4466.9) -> 27.4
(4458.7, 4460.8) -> 23.3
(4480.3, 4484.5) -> 29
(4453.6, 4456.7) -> 20.6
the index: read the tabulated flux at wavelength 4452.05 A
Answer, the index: 23.3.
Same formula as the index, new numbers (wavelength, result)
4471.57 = 28.6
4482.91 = 28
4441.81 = 26.5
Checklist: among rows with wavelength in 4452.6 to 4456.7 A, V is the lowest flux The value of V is 19.8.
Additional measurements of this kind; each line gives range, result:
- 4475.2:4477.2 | 29.3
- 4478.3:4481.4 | 27.5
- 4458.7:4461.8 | 22.6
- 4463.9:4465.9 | 26.6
